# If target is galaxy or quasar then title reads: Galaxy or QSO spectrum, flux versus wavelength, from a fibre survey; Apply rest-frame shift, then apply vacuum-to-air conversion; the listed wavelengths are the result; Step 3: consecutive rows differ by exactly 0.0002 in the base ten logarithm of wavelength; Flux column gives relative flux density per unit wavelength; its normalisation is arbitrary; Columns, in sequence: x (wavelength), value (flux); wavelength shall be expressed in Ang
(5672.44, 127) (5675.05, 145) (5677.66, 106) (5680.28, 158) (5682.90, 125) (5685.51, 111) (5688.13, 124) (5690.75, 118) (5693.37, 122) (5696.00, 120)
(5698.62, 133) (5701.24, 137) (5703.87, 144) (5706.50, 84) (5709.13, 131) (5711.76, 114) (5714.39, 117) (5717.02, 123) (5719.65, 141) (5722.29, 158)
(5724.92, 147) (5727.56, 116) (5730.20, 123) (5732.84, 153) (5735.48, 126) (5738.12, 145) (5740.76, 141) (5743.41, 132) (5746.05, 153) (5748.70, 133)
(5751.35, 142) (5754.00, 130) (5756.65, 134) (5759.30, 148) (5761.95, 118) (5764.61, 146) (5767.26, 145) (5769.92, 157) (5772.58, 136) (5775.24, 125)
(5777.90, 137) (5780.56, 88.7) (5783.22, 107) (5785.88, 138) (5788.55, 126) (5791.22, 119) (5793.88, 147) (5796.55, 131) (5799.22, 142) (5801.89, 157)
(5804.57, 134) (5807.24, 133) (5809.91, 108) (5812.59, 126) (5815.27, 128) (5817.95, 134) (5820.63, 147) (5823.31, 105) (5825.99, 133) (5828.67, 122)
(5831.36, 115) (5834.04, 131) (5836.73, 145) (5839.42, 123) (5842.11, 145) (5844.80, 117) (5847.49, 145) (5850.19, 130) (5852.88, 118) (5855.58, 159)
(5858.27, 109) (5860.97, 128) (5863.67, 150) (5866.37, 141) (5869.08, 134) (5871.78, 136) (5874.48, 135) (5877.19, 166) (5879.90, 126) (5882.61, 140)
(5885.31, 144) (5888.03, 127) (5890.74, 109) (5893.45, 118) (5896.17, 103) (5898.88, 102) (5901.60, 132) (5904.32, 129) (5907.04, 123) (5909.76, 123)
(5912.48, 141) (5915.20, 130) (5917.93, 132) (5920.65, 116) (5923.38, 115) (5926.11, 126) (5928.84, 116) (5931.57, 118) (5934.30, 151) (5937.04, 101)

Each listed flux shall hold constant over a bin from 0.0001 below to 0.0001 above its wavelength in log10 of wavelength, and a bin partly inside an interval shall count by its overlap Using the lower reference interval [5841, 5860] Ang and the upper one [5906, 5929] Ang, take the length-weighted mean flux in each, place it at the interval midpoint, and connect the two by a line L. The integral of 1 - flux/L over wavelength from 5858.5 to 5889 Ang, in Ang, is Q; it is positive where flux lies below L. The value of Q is -2.0 Ang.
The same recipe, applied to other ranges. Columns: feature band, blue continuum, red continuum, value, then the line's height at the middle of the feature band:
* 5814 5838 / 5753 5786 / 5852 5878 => 1.1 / 135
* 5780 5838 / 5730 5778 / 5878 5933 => 2.0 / 133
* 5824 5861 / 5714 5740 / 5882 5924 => -0.5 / 128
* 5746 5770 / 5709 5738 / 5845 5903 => -1.3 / 132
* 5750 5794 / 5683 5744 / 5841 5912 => -0.8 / 129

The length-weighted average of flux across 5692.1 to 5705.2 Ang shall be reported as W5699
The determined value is 131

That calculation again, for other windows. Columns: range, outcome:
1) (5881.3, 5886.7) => 142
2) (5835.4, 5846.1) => 133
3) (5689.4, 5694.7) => 120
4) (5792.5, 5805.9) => 142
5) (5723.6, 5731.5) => 129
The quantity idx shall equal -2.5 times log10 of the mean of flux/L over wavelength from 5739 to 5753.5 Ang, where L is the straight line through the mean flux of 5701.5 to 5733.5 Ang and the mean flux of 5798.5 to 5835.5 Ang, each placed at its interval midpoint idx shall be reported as -0.09 mag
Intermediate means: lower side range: 129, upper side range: 129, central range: 140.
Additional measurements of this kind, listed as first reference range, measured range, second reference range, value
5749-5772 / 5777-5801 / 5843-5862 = 0.08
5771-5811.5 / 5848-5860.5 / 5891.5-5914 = -0.05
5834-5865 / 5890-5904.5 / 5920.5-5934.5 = 0.11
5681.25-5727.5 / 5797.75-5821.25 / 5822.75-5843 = -0.05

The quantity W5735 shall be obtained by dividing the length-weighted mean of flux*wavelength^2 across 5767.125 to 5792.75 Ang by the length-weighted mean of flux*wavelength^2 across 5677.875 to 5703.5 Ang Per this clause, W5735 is 1.03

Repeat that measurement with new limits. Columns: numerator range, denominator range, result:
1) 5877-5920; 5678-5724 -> 1.07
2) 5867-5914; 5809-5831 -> 1.05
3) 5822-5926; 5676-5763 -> 1.04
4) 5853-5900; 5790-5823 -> 1.01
